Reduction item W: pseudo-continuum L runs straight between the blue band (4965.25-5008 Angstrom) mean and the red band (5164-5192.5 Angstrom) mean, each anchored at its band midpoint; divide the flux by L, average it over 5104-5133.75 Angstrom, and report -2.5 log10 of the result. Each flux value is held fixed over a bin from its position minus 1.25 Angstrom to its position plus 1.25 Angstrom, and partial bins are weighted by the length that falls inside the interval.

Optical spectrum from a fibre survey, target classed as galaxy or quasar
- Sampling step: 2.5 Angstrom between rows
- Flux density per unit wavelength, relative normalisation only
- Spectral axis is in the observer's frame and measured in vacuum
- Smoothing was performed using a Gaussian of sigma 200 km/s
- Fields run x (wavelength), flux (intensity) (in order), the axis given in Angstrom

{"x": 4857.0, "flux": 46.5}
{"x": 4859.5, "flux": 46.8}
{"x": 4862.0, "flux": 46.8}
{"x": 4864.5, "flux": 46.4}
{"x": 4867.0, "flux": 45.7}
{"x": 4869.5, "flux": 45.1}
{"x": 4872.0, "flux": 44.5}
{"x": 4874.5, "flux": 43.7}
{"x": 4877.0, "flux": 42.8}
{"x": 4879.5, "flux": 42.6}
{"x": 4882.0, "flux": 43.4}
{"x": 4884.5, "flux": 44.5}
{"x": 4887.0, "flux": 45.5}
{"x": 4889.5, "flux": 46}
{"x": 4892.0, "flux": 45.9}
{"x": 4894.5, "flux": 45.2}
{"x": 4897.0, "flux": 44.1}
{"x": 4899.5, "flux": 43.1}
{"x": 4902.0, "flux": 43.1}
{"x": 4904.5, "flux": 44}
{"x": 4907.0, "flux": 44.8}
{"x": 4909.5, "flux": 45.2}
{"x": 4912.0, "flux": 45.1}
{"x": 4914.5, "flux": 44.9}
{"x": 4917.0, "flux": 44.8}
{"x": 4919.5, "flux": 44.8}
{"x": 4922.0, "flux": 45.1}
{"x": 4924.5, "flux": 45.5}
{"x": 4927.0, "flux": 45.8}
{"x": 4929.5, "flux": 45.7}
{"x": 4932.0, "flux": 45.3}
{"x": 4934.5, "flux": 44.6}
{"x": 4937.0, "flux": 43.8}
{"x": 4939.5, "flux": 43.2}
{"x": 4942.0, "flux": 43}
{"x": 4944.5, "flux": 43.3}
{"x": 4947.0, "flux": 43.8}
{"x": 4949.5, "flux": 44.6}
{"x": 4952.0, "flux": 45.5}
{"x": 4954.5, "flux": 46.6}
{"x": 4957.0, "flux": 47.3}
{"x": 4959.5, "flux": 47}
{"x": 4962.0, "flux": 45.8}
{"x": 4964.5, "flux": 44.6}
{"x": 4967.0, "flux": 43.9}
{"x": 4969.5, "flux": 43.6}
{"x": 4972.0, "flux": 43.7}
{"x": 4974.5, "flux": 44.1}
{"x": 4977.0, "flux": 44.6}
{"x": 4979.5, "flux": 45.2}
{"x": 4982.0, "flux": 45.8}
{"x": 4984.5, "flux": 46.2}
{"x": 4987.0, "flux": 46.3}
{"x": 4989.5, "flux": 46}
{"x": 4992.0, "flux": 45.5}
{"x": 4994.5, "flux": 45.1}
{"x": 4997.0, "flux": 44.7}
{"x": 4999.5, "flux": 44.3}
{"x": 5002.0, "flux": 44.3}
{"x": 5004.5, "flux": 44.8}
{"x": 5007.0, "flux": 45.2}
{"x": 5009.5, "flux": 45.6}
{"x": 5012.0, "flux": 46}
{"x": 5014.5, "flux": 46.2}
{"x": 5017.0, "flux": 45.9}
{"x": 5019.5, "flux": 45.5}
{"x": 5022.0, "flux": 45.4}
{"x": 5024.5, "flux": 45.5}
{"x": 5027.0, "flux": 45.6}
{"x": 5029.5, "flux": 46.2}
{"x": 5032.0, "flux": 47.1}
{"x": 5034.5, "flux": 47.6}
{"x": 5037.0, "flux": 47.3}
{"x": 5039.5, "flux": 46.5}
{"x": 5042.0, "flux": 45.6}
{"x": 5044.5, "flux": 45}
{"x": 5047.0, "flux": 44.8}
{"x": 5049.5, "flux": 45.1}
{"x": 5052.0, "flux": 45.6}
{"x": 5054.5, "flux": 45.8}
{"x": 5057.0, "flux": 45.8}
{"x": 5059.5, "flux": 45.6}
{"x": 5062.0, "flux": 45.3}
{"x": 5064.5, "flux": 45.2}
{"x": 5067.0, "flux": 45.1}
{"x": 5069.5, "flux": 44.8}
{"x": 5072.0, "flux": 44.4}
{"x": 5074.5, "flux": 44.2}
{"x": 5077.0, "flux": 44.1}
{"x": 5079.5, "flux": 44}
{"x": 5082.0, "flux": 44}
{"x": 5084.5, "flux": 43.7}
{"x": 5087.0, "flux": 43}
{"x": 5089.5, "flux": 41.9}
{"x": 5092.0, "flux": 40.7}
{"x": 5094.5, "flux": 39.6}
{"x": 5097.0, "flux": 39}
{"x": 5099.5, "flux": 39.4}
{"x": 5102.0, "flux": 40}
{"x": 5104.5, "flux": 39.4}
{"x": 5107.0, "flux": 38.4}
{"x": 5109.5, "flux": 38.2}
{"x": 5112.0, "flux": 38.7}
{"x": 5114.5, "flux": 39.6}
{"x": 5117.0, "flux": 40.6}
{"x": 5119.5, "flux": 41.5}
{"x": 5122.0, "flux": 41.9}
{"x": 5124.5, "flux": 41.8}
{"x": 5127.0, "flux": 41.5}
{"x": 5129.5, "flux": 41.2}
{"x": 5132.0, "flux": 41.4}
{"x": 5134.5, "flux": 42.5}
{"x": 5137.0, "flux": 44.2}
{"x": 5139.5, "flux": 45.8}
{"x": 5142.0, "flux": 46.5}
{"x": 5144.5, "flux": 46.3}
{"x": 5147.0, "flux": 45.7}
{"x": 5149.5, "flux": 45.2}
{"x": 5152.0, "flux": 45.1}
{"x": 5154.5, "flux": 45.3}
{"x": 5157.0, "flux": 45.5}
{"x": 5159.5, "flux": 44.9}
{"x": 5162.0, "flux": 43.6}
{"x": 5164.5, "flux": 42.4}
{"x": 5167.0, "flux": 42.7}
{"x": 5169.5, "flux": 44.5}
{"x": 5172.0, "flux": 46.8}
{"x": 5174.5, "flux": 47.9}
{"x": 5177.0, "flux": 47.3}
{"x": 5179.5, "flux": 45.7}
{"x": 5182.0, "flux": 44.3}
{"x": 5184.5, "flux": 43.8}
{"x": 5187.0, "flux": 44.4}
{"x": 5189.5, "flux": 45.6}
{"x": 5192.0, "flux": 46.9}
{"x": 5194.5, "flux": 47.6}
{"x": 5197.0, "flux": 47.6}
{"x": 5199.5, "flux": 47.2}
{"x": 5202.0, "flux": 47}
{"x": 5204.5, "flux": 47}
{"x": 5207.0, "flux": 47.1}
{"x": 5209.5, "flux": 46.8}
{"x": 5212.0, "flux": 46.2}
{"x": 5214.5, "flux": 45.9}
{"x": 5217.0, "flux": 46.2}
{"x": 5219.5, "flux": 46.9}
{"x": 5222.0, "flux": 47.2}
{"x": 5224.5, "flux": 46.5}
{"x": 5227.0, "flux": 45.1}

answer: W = 0.120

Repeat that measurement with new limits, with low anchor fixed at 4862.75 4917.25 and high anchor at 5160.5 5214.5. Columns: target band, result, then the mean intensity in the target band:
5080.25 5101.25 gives 0.10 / 41.4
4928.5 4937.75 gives 0.00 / 44.9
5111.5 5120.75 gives 0.13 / 40.2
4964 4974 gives 0.02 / 43.9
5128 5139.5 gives 0.07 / 42.7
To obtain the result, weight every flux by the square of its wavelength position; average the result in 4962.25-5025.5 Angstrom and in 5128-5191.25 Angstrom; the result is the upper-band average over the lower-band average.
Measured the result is 1.06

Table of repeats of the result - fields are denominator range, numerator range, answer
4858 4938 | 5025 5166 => 1.05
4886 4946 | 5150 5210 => 1.14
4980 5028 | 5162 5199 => 1.07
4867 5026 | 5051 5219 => 1.06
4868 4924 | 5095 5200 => 1.08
